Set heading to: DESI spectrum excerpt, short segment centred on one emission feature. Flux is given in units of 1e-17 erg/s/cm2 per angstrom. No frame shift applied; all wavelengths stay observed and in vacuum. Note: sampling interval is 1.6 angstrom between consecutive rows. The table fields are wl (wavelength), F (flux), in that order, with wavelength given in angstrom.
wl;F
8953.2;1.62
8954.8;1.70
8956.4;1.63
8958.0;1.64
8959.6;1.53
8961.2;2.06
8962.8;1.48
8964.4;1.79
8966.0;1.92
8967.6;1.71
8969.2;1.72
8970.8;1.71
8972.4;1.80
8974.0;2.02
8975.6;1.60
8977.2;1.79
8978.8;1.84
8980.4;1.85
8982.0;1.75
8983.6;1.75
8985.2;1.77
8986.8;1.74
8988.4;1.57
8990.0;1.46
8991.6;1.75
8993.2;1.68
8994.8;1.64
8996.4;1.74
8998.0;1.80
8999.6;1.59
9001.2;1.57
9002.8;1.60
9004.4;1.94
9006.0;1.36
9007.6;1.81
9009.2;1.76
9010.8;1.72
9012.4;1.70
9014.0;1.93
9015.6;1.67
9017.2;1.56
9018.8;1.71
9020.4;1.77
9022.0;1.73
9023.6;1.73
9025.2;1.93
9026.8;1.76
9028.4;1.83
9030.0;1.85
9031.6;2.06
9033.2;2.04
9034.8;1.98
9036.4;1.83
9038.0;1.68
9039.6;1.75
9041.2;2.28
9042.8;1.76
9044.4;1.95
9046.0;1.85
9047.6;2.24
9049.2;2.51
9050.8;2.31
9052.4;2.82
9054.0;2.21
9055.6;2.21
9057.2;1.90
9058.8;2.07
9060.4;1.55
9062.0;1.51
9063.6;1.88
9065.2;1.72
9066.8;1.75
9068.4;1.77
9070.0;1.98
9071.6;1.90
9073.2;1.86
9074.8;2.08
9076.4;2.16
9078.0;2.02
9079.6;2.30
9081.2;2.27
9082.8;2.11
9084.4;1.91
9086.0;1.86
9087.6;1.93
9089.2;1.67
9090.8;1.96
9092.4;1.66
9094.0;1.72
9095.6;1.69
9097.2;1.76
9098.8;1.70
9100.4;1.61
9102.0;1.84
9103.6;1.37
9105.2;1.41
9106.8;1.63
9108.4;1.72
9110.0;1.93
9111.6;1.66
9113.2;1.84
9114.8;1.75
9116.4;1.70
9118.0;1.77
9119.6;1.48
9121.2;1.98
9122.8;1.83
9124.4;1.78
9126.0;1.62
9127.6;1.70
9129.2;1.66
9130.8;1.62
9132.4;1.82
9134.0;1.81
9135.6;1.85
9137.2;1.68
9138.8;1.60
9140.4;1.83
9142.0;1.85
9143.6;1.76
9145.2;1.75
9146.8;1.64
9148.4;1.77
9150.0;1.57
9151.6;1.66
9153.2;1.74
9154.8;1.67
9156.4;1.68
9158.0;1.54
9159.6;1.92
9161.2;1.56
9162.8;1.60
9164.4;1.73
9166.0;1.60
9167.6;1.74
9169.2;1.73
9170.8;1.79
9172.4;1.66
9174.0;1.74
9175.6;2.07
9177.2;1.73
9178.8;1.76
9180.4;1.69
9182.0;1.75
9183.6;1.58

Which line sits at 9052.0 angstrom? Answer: Halpha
